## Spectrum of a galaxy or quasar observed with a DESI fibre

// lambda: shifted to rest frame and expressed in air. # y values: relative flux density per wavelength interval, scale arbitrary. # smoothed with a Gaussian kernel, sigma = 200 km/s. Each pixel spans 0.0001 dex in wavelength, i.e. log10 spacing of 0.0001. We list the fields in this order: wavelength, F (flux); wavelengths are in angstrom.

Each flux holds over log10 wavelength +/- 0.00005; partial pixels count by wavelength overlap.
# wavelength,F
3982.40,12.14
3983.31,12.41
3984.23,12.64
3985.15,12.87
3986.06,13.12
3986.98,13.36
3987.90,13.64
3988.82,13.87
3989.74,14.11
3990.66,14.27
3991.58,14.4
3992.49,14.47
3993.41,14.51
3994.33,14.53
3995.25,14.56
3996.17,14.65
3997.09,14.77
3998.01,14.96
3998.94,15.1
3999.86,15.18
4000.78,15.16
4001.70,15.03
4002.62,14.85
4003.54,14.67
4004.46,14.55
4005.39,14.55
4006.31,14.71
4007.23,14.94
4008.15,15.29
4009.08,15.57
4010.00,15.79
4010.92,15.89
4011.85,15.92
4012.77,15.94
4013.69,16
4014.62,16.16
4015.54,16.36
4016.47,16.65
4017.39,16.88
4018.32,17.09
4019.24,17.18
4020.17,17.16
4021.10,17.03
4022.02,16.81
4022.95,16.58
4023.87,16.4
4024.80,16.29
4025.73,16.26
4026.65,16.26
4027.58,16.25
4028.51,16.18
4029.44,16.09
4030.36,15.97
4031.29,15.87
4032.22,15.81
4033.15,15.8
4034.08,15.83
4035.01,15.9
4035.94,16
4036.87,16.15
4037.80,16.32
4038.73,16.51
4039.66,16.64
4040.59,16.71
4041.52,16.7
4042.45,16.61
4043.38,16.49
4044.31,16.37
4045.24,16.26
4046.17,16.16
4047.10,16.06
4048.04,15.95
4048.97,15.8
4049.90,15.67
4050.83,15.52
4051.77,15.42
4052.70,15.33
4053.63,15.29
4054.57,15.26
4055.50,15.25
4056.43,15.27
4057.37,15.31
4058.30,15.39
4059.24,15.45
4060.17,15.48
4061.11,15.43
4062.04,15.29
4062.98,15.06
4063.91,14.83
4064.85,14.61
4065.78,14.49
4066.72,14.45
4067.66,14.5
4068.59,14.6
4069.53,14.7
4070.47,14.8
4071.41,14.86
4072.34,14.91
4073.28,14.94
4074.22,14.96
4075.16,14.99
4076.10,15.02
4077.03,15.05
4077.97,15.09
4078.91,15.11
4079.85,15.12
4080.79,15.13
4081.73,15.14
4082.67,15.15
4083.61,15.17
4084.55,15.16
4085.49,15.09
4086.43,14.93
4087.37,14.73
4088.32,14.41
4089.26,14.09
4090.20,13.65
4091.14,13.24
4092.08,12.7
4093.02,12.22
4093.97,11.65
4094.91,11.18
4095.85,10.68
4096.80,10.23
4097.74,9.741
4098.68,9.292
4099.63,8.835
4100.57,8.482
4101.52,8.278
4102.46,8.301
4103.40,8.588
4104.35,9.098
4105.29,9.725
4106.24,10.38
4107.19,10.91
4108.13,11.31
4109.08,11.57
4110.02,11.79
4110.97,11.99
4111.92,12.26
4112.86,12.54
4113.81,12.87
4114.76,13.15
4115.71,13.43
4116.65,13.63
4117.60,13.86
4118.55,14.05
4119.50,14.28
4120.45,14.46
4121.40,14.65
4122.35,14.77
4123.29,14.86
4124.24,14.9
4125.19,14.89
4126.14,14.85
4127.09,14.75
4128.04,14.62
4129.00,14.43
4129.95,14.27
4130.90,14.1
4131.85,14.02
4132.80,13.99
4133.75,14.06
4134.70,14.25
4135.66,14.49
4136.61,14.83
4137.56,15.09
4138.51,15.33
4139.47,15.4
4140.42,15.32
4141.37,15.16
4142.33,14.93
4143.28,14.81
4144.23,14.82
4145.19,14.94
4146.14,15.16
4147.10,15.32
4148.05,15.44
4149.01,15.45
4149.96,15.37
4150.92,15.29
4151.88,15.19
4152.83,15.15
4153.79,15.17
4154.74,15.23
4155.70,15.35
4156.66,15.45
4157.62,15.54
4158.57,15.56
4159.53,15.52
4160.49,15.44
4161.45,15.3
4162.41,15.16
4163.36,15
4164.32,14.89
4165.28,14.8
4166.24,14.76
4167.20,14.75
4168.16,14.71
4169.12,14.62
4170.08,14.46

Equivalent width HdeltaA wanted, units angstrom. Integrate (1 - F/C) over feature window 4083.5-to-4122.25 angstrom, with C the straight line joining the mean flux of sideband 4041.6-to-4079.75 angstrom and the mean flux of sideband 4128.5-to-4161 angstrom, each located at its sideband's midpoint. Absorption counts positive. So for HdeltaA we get 7.8 angstrom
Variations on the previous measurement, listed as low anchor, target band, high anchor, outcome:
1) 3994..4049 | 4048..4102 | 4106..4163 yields 3.95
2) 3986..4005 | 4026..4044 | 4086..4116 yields -3.89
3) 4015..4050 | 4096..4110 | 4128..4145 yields 5.05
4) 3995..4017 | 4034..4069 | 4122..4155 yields -1.09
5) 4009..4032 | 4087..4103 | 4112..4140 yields 3.93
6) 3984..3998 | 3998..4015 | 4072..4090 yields -1.30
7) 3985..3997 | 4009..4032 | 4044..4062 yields -2.40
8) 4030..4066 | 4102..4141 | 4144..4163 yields 5.31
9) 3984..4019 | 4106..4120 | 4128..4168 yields 2.24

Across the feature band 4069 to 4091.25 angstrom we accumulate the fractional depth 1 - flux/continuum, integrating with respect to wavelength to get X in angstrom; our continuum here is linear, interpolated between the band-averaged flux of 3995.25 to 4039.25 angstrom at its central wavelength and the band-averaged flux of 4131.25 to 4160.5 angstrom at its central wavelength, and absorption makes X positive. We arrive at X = 0.9 angstrom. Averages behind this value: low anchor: 15.8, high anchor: 15.1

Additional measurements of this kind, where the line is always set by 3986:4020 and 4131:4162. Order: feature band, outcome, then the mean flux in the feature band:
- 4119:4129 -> 0.3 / 14.7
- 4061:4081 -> 0.3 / 14.9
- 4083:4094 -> 0.8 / 14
